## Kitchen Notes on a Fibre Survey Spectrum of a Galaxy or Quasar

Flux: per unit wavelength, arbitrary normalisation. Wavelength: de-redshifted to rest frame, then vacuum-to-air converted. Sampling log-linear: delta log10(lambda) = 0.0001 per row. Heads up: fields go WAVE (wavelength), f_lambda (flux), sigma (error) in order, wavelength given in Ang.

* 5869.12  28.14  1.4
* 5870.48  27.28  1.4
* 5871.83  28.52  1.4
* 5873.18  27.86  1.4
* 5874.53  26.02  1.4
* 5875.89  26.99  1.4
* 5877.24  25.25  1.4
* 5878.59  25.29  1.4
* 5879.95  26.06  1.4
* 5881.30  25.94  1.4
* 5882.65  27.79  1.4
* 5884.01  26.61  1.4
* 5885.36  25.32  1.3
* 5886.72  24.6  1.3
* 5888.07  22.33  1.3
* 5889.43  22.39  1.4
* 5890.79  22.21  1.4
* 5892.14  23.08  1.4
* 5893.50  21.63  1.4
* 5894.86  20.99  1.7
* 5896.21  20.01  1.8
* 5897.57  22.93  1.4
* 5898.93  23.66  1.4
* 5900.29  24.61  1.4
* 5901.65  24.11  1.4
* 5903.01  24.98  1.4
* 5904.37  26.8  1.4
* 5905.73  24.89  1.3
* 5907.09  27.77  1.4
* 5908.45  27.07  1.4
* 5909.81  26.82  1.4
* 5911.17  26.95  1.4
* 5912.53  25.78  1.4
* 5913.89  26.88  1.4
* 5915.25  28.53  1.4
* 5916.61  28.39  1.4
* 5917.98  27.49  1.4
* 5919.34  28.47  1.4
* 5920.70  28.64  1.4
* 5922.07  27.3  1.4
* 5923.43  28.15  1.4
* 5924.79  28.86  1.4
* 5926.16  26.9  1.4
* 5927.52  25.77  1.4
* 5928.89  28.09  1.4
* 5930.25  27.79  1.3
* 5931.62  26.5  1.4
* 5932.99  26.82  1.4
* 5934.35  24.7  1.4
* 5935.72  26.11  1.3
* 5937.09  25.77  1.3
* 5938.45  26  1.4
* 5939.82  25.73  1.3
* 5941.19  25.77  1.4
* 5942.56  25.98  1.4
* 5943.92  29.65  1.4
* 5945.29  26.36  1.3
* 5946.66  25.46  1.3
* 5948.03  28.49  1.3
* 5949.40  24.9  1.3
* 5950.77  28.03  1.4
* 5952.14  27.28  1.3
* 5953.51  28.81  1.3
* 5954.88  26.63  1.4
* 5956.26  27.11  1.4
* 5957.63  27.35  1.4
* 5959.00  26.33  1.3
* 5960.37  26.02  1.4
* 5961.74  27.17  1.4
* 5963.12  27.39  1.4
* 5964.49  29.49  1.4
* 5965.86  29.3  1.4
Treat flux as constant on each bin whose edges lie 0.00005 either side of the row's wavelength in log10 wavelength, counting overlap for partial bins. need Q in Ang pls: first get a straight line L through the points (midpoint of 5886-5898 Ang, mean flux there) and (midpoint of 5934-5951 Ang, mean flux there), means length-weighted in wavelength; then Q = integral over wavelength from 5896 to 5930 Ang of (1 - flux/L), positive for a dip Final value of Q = -3.59 Ang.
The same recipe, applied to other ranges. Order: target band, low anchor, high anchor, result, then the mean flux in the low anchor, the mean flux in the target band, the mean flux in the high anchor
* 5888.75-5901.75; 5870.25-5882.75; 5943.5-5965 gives 2.1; 26.6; 22.5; 27.2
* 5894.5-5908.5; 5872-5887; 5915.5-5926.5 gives 1.5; 26.3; 24.3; 28.1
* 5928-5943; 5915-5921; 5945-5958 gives 0.7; 28.3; 26.3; 27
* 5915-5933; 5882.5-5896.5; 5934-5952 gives -1.7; 23.3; 27.7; 26.4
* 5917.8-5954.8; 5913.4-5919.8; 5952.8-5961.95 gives 0.7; 28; 27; 27.1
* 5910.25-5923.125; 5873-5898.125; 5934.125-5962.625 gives -1.1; 24.3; 27.6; 26.7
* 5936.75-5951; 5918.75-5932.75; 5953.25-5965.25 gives 0.5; 27.6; 26.5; 27.3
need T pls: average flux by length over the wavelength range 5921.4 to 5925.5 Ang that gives 28.1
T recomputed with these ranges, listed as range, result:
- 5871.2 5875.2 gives 27.5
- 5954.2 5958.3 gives 27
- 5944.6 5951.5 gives 26.6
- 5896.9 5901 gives 23.7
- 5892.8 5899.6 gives 21.8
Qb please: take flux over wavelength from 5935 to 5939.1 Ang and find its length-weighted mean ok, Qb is 26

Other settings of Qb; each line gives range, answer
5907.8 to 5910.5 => 27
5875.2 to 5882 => 25.9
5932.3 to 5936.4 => 25.9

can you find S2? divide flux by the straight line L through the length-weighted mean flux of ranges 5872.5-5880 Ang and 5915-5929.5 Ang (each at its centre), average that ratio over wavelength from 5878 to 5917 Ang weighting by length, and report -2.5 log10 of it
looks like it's 0.085 mag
